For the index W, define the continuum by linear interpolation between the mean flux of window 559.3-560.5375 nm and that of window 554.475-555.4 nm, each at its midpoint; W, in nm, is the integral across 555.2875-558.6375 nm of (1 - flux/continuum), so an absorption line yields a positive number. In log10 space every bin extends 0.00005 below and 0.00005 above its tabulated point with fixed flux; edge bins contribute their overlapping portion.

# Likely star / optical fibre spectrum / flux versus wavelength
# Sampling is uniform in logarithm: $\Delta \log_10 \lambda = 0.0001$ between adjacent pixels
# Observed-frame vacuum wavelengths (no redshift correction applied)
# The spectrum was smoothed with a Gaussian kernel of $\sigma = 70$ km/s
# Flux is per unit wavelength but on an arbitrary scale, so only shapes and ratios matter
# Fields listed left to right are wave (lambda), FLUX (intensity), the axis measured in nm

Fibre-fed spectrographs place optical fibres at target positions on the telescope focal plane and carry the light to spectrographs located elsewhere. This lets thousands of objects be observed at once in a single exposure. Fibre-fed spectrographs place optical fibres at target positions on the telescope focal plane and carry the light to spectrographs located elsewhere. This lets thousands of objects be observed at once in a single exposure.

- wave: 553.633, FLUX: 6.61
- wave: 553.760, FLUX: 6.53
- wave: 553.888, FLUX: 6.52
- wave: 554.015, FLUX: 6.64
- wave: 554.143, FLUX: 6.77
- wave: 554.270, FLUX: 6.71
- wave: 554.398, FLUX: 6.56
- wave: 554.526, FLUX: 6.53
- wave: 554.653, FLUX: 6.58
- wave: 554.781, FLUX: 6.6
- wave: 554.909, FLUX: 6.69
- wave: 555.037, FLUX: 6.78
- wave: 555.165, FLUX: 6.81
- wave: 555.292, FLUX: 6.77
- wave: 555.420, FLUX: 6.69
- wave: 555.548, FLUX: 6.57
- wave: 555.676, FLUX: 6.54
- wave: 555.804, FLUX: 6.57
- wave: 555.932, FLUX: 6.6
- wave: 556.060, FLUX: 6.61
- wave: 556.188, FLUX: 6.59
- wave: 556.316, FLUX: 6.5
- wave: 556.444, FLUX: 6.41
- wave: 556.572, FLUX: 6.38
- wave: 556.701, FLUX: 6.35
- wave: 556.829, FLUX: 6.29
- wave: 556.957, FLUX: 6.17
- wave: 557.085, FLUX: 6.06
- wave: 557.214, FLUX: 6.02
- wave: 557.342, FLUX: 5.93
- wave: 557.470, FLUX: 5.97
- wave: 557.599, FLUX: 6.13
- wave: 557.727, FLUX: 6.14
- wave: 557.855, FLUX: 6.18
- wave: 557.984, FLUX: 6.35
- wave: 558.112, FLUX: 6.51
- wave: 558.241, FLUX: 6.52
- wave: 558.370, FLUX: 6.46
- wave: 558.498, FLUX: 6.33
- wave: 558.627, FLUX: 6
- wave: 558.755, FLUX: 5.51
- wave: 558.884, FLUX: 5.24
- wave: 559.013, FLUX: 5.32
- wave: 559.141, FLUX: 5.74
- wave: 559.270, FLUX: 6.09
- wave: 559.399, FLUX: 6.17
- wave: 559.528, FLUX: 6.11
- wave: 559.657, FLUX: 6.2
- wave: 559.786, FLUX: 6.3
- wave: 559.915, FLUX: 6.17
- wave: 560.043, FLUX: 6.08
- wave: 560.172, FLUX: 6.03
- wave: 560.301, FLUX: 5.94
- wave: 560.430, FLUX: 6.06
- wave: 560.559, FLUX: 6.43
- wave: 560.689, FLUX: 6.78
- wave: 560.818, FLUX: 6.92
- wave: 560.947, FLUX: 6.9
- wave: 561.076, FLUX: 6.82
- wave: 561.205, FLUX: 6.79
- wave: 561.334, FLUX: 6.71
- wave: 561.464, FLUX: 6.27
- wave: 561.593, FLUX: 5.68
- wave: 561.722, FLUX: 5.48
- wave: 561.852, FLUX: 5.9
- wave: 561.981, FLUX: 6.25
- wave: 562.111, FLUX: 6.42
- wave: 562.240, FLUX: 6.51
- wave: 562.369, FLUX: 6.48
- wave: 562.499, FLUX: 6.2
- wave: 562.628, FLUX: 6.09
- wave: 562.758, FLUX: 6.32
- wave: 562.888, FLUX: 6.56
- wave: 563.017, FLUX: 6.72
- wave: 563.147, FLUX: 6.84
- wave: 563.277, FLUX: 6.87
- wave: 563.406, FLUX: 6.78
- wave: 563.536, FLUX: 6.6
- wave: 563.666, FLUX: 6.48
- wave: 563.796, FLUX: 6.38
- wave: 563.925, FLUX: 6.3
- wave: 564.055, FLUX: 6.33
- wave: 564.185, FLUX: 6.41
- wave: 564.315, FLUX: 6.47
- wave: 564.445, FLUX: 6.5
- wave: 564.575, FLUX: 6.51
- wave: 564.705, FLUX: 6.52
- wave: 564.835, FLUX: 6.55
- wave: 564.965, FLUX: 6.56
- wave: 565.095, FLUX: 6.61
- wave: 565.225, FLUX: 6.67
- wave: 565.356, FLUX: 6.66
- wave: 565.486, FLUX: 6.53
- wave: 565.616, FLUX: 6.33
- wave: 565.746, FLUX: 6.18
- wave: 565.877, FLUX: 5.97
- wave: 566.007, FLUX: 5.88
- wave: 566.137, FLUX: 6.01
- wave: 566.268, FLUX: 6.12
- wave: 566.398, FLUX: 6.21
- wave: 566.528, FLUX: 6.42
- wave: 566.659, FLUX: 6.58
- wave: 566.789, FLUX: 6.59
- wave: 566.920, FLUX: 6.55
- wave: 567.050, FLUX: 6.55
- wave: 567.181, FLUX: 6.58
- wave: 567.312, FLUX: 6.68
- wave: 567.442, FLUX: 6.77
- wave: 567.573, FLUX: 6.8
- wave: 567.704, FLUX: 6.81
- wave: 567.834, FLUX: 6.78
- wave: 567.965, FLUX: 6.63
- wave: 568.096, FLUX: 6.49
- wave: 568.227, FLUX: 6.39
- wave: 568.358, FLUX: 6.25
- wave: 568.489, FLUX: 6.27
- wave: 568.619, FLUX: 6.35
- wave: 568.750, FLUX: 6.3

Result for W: 0.05 nm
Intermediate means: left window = 6.69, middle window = 6.35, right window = 6.13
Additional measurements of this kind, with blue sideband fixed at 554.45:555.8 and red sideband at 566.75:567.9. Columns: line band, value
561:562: 0.06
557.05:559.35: 0.22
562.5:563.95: 0.03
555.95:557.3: 0.06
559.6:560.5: 0.07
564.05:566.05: 0.07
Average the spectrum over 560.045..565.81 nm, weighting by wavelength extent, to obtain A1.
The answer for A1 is 6.44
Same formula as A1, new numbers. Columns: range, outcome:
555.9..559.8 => 6.16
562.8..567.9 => 6.5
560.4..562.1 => 6.39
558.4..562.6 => 6.19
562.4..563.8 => 6.53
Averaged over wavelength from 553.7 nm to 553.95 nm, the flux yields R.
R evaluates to 6.51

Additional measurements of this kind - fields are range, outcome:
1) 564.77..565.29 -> 6.6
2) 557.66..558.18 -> 6.3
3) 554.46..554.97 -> 6.6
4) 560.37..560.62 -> 6.25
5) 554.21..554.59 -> 6.6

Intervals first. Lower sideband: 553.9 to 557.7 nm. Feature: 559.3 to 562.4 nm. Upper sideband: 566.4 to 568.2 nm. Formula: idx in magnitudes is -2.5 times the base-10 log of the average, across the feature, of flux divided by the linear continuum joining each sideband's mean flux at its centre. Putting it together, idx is 0.04 mag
